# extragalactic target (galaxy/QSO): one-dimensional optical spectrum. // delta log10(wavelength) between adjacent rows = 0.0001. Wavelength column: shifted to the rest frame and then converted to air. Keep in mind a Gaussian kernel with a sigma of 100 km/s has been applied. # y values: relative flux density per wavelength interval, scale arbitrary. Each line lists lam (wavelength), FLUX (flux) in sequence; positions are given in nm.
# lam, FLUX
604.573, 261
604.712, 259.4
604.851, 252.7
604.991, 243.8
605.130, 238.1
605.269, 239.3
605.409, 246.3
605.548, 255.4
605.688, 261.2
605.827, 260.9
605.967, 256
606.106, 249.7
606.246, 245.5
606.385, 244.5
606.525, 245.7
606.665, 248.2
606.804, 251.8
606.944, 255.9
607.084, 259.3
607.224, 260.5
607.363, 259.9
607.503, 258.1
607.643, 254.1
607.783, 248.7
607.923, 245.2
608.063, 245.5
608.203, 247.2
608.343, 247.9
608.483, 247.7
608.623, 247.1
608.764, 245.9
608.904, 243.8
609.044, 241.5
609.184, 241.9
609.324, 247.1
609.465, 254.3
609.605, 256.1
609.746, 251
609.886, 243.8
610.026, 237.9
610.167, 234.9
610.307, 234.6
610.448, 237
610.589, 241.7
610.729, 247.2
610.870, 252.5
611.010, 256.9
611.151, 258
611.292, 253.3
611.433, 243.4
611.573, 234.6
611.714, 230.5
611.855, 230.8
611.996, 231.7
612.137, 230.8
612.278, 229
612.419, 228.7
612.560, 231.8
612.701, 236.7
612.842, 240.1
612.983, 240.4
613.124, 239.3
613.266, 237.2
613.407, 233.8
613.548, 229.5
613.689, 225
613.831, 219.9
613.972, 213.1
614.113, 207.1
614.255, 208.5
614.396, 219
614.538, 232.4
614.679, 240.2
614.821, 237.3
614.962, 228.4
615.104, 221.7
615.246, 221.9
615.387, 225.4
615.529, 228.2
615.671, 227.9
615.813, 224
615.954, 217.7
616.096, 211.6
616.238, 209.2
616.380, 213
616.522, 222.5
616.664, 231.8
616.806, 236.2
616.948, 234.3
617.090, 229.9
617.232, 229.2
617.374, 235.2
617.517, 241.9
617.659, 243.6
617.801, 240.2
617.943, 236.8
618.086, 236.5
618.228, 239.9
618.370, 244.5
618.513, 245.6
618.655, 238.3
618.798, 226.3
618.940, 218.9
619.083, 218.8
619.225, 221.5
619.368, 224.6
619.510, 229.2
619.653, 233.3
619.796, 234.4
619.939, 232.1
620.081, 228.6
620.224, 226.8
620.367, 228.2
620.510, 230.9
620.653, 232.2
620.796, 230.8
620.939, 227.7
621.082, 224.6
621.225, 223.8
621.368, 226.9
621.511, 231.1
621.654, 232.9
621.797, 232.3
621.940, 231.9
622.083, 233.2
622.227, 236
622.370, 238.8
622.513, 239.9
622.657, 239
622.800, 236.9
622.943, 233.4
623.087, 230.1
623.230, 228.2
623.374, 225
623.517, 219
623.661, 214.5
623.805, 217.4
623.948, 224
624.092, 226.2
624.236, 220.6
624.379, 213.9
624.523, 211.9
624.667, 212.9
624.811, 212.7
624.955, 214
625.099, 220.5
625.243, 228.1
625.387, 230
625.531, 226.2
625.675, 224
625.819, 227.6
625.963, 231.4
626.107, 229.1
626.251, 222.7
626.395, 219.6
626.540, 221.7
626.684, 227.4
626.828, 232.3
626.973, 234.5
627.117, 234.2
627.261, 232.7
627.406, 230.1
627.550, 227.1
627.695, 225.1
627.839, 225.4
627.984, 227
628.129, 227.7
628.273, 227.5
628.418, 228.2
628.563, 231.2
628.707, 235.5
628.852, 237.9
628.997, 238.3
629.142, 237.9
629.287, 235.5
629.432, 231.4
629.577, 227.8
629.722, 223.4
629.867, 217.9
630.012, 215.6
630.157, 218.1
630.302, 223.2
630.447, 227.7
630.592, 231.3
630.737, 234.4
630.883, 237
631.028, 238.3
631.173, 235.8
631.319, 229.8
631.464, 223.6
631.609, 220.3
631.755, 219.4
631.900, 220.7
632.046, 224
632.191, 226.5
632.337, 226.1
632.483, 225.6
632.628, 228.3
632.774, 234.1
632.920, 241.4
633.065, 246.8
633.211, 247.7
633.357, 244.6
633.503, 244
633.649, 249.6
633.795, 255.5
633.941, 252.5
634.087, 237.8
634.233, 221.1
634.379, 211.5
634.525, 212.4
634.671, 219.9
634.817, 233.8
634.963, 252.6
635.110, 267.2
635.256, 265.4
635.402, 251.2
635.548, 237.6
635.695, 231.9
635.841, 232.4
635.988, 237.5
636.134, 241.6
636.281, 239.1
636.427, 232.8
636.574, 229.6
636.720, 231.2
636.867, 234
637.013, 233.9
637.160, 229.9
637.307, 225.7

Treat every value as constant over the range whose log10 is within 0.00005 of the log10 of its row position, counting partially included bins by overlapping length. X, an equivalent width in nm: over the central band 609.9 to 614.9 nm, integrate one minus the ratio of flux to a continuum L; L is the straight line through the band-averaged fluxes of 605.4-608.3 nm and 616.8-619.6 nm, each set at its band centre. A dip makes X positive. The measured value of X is 0.18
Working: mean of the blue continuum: 252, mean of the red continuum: 234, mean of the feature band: 235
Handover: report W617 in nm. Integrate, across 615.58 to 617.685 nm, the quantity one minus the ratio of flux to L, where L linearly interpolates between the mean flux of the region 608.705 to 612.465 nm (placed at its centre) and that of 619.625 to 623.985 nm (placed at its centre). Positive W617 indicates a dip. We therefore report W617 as 0.08 nm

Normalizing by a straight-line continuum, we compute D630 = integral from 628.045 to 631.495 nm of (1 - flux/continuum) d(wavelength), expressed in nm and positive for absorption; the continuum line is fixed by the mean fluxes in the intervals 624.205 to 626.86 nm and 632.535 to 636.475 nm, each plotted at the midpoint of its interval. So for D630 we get 0.01 nm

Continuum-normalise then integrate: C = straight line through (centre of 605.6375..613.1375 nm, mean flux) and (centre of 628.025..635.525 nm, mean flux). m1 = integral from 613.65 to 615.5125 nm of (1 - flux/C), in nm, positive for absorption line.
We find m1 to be 0.15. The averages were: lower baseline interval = 246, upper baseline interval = 233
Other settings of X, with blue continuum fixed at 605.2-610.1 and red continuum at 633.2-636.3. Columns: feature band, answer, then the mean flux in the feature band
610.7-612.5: 0.06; 240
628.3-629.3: 0.03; 234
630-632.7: 0.16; 227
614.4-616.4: 0.18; 224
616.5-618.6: 0.08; 237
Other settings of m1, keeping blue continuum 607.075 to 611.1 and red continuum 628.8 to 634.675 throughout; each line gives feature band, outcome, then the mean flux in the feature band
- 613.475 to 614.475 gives 0.109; 218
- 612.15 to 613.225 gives 0.045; 235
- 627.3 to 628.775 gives 0.034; 229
